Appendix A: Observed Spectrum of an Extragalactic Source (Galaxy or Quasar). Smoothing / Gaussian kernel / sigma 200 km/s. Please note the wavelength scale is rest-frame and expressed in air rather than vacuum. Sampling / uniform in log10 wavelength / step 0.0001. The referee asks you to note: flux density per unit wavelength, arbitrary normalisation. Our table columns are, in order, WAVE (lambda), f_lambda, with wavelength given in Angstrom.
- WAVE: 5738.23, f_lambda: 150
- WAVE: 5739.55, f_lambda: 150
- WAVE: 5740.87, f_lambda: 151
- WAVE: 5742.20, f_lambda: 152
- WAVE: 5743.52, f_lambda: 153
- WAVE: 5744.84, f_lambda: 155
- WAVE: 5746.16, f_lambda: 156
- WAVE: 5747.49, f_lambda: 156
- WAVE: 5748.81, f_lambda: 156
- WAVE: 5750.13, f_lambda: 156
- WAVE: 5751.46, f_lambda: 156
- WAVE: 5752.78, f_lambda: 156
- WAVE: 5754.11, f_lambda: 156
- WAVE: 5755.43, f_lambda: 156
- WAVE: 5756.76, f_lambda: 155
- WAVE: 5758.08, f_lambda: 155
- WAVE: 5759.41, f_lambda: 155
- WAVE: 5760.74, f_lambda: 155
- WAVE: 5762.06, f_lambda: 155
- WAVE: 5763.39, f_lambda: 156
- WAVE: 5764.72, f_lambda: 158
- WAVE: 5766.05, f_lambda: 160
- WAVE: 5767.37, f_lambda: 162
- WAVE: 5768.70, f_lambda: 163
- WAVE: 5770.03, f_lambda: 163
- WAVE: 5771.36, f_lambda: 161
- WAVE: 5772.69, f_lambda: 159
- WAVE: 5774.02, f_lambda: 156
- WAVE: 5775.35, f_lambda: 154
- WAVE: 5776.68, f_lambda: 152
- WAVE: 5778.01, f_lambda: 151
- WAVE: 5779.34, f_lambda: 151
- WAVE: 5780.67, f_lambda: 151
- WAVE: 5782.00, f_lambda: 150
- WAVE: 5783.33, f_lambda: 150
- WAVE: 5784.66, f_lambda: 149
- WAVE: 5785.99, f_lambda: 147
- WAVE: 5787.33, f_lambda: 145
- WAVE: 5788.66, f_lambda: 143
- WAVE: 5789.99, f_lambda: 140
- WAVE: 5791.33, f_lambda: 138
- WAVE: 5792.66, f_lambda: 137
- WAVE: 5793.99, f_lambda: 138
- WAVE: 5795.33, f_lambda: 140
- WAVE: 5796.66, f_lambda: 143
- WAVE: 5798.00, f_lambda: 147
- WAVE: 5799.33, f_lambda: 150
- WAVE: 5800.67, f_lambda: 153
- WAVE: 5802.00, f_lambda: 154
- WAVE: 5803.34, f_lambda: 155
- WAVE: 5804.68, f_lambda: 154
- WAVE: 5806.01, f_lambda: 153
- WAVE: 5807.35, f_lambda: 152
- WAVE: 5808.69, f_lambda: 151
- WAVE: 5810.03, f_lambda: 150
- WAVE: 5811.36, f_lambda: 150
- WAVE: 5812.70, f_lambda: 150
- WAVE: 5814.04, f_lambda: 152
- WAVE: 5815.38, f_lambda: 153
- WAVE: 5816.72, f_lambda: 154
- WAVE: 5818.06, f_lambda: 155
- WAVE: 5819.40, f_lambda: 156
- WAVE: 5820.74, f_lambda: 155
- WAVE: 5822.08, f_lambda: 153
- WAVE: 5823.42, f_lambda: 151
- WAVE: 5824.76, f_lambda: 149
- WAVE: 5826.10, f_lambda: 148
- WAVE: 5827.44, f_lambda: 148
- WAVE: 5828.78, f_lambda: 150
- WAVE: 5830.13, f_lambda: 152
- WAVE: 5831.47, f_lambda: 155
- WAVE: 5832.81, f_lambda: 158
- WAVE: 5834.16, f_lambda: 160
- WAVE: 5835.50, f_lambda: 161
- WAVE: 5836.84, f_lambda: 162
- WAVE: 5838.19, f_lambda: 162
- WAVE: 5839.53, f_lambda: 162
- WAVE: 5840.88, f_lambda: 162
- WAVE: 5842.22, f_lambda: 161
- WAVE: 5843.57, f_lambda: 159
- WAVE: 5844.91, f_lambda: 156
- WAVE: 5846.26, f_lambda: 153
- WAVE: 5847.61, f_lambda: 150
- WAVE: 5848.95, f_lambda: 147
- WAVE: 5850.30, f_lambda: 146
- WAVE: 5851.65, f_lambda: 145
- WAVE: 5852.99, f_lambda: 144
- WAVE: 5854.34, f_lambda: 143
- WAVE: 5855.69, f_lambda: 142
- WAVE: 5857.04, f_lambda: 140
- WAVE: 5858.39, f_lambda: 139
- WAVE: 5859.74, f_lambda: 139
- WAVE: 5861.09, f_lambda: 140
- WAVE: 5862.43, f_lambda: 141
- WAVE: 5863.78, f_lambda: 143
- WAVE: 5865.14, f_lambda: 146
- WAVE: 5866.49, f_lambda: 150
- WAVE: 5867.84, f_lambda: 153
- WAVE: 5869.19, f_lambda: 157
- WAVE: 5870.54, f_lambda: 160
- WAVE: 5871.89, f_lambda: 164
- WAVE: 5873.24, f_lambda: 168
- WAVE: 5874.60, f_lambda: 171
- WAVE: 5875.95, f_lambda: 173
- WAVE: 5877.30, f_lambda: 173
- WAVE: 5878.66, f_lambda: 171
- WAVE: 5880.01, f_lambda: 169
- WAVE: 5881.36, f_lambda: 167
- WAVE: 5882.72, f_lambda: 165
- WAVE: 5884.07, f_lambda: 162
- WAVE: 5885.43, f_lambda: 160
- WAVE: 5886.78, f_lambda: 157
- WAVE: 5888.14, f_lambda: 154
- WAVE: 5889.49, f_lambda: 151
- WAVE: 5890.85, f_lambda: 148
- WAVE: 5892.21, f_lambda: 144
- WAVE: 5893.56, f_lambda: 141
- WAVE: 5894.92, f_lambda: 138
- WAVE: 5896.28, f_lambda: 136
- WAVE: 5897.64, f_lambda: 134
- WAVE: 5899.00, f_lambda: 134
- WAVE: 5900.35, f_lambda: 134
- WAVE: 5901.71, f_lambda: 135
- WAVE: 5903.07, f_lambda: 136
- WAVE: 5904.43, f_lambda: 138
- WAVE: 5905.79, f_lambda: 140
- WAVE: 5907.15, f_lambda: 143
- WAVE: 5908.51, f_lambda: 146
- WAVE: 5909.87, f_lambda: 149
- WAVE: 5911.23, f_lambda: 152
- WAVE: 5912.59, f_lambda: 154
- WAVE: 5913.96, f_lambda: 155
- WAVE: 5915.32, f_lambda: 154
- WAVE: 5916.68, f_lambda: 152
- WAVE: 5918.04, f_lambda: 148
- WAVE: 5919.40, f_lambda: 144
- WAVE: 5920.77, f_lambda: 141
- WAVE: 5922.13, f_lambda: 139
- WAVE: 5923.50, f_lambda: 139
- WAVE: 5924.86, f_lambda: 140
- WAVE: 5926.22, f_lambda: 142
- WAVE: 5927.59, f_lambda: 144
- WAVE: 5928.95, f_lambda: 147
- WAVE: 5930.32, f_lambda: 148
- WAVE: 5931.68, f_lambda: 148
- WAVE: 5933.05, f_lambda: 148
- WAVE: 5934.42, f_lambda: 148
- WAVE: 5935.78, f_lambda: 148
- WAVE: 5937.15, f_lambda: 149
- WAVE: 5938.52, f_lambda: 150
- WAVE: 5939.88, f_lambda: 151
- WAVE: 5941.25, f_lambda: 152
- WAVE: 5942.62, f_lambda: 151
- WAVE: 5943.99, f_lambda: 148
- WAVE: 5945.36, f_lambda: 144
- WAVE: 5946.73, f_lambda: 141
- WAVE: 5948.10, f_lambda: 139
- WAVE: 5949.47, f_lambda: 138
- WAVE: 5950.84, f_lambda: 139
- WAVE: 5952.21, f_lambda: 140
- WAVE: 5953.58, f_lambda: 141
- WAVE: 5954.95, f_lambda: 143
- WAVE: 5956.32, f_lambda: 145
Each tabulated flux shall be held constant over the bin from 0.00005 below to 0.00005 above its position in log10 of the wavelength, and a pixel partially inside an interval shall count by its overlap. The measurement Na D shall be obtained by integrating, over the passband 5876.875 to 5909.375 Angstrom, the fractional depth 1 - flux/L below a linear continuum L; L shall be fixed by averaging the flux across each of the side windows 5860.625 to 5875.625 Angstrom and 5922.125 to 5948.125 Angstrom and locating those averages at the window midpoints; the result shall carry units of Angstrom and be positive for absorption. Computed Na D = 0.58 Angstrom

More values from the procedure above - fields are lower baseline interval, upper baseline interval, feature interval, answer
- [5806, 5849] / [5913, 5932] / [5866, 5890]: -2.1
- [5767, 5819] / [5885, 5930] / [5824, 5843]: -1.0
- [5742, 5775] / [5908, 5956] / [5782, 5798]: 1.2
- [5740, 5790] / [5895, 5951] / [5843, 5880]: -1.1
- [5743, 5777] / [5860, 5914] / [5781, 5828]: 1.8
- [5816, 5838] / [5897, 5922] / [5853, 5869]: 0.7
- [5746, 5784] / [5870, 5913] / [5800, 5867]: 1.1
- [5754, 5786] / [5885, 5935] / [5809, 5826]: 0.0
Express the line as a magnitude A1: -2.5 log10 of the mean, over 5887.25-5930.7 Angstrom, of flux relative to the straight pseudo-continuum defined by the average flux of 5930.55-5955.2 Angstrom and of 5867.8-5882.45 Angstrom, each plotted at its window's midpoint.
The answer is 0.09 mag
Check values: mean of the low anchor 167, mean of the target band 144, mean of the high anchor 146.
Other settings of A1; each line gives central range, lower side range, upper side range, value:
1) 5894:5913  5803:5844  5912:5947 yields 0.064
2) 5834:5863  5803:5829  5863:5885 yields 0.048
